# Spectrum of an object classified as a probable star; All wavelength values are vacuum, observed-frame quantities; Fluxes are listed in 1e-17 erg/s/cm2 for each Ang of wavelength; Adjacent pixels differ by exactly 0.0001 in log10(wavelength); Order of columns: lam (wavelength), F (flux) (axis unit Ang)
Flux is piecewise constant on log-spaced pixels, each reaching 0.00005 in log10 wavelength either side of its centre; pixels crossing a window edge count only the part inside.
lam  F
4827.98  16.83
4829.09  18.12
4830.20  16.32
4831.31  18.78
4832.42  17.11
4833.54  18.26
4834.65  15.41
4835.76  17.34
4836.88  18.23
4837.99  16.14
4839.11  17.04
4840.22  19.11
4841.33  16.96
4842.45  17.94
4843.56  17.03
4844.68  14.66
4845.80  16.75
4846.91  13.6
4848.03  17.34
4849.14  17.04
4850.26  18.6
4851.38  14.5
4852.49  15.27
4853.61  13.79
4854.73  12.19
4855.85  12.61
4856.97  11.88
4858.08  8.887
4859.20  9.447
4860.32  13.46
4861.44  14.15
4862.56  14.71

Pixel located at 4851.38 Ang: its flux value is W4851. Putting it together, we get 14.5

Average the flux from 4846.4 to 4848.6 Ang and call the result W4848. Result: 15.5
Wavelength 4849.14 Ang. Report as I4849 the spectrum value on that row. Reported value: 17.04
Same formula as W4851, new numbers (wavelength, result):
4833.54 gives 18.26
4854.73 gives 12.19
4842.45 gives 17.94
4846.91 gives 13.6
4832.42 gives 17.11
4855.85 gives 12.61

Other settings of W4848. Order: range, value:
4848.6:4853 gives 16.4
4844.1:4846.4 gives 15.7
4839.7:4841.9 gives 18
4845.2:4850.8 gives 16.6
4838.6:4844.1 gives 17.7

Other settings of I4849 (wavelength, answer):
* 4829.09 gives 18.12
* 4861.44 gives 14.15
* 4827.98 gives 16.83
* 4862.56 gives 14.71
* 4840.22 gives 19.11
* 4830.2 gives 16.32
